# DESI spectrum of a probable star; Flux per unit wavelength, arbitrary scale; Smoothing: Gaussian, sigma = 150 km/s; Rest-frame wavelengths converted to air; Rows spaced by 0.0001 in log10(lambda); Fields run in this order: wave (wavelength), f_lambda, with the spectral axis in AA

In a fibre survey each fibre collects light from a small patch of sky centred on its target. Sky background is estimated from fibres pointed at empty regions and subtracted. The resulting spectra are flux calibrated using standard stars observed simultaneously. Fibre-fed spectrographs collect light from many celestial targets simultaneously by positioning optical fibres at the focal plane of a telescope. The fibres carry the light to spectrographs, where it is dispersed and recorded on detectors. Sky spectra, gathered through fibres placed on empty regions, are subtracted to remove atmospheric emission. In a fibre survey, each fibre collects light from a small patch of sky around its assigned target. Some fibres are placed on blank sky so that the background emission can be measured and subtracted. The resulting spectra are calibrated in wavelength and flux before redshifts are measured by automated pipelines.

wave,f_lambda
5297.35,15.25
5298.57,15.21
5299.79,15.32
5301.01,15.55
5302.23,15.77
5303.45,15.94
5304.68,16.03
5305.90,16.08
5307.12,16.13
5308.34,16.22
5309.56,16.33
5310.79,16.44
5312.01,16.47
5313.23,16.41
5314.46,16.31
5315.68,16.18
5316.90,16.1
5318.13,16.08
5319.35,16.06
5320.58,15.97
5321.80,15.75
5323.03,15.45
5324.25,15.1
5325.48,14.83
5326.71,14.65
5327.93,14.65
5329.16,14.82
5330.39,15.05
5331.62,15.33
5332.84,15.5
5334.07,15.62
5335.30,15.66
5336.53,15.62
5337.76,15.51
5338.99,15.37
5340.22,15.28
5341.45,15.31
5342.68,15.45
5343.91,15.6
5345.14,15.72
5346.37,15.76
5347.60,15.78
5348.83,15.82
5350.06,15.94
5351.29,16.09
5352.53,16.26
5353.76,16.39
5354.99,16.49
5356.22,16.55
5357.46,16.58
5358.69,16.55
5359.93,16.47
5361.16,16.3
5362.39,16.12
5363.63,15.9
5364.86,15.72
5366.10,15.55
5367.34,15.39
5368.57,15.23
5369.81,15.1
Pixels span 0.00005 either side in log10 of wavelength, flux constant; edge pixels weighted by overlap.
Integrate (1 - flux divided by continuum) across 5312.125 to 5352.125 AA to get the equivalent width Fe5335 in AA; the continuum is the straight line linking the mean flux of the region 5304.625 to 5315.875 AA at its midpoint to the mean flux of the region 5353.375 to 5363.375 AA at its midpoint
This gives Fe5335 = 1.8 AA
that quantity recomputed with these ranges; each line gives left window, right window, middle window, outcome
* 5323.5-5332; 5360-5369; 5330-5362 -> -1.03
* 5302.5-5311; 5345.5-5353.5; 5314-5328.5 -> 0.43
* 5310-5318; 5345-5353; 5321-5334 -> 0.81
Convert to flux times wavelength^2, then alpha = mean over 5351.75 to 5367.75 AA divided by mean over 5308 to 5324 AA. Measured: 1.02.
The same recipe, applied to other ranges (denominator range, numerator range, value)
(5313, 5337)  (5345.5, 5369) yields 1.05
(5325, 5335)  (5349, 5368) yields 1.08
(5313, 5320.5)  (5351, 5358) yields 1.03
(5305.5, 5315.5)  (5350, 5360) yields 1.02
